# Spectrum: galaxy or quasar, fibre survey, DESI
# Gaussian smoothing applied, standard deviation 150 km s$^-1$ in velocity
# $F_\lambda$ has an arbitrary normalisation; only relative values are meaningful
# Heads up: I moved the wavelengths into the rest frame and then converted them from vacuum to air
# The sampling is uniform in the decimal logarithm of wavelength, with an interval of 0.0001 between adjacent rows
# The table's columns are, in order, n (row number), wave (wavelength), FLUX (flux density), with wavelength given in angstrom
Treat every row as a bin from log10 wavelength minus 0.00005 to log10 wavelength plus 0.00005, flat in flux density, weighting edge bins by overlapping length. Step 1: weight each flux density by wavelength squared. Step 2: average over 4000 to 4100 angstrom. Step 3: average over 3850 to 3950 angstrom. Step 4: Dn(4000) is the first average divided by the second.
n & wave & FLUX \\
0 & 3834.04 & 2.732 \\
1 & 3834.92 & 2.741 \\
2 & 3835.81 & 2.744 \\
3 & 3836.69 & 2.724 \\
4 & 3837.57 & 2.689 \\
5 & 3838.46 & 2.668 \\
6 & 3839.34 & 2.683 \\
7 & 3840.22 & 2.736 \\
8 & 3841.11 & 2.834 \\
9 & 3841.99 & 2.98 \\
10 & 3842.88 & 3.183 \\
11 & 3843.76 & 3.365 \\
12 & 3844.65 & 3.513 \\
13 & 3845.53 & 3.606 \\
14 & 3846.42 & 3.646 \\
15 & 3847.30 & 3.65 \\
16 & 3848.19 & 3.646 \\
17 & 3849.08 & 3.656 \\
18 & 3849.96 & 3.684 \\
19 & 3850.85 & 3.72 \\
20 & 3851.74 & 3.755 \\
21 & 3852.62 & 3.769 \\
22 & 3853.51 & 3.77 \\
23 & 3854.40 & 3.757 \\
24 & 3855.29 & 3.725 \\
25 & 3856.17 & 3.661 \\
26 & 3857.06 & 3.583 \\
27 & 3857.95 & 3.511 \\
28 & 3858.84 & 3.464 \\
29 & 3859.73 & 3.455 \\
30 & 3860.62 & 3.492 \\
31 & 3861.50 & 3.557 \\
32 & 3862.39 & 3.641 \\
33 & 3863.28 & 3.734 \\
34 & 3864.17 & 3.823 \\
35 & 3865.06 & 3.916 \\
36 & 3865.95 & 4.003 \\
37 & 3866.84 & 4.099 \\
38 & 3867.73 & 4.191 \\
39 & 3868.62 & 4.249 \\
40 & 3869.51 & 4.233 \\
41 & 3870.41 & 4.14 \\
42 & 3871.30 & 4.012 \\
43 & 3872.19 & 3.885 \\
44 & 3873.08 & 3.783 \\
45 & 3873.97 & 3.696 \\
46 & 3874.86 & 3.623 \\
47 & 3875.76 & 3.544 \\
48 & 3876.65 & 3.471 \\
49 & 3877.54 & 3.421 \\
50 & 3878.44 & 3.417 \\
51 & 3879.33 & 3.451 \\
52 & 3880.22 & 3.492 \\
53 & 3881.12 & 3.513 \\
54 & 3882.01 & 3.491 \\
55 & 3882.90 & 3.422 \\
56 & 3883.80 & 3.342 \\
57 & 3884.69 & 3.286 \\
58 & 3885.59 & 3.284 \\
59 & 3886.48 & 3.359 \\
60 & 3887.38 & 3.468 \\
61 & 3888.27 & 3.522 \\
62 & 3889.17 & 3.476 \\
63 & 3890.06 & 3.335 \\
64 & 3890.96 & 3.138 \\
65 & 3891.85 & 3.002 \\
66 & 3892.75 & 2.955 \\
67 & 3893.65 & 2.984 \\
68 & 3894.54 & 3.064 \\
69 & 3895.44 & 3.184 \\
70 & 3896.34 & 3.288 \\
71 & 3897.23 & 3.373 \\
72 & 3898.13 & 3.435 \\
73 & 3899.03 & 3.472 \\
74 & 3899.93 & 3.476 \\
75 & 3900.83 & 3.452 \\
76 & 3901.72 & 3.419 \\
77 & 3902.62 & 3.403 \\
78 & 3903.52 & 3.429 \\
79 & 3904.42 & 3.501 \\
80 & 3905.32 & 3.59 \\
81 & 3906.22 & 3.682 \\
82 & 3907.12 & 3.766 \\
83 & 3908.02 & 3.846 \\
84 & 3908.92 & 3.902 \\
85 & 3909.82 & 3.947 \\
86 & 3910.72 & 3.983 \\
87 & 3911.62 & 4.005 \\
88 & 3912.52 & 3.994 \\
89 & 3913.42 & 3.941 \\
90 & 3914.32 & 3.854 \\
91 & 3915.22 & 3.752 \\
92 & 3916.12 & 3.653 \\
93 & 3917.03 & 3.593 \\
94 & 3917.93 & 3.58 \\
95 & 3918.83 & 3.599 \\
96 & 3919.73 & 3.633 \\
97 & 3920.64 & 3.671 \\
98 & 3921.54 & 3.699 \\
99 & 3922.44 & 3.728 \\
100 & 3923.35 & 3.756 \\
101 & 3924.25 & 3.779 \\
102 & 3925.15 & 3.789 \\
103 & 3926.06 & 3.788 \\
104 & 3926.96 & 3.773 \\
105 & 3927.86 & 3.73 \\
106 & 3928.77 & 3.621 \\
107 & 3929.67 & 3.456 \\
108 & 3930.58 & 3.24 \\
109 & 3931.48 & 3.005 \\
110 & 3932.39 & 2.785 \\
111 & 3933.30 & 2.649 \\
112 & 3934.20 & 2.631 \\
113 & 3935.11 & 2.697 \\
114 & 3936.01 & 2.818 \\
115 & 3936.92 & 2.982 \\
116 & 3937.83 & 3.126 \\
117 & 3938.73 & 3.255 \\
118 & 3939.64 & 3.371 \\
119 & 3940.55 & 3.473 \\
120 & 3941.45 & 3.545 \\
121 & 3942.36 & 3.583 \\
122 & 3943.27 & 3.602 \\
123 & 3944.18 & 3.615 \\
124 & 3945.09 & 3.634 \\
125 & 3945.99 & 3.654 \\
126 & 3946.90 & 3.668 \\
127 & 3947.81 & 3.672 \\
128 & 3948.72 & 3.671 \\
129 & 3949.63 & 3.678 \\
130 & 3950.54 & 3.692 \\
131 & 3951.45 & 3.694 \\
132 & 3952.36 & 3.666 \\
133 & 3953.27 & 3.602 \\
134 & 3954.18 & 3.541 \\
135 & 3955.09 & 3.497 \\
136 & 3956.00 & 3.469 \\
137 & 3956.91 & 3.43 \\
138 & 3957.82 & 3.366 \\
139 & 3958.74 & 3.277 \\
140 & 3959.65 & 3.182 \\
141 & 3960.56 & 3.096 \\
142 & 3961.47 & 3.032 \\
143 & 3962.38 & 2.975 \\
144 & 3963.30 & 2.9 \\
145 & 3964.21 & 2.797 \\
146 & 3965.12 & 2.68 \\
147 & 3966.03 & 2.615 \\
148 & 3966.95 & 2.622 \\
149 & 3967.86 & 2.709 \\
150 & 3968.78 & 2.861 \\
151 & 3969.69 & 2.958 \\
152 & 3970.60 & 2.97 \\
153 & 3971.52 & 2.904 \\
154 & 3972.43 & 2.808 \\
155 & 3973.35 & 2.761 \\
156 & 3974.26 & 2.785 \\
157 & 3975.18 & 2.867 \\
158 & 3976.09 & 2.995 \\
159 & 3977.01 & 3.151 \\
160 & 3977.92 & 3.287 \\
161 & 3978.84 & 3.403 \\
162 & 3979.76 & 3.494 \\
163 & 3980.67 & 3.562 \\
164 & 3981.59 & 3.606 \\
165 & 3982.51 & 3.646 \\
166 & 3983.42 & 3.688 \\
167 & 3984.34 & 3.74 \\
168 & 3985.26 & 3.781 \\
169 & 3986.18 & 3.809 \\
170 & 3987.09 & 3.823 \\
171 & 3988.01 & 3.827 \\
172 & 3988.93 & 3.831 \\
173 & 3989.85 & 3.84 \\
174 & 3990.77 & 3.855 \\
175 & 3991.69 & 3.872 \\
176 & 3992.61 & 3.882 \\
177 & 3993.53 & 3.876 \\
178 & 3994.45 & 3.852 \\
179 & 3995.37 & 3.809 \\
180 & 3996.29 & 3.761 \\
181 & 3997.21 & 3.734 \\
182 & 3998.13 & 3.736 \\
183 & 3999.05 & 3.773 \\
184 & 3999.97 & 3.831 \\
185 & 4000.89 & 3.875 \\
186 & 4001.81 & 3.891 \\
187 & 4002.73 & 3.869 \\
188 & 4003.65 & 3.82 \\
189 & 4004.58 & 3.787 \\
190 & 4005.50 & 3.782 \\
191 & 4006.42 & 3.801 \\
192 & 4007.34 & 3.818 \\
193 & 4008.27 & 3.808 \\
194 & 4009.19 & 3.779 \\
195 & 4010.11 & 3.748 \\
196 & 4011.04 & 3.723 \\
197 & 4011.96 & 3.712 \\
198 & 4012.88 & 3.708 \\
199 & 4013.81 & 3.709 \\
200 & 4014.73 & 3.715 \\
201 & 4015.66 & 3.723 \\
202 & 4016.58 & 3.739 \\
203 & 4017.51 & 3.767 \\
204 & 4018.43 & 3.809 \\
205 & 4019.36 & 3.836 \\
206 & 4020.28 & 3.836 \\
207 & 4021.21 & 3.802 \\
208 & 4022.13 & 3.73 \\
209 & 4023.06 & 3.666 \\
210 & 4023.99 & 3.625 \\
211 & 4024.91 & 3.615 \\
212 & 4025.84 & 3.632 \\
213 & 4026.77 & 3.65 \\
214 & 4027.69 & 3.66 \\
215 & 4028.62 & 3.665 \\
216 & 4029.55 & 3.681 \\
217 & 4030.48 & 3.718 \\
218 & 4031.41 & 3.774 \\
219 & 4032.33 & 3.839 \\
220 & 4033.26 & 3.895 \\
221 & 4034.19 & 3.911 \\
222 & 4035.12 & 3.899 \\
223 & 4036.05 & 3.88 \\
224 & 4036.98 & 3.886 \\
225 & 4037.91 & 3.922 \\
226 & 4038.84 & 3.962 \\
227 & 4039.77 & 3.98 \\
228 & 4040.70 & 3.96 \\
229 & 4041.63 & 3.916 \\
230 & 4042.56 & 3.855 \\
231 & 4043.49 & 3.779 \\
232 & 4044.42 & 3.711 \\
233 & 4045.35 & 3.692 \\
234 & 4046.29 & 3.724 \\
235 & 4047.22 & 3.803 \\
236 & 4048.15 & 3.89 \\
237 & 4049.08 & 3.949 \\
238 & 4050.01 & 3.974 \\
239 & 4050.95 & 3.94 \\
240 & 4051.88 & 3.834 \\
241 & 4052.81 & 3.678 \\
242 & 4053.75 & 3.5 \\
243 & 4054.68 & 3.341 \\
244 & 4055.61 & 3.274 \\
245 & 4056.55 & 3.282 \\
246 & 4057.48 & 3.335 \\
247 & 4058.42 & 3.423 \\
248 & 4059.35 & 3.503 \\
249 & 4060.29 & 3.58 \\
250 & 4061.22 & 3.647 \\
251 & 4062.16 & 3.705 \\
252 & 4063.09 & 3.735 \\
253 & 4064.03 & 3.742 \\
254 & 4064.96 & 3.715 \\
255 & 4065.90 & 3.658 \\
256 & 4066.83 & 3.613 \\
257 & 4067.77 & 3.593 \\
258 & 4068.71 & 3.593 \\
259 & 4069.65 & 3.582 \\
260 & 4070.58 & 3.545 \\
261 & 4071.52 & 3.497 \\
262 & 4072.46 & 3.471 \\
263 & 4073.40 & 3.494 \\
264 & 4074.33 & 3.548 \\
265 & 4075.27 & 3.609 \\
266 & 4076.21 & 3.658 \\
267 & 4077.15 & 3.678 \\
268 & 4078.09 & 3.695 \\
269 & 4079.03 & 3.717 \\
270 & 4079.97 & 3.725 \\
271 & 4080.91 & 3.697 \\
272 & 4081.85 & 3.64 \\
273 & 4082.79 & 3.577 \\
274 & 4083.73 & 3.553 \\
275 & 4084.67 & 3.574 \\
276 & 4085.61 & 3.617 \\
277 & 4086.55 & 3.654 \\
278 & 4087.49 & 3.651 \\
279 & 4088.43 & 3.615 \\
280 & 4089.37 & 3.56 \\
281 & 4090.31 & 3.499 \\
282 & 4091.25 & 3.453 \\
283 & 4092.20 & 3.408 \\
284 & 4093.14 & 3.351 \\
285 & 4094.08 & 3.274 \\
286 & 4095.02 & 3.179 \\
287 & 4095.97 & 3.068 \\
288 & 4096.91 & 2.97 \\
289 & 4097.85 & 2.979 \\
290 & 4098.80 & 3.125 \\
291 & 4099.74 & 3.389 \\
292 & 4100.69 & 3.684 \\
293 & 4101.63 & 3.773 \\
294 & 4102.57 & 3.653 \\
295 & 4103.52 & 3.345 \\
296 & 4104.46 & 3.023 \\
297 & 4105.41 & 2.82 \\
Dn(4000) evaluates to 1.1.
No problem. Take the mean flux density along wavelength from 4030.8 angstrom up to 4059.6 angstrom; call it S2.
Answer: 3.75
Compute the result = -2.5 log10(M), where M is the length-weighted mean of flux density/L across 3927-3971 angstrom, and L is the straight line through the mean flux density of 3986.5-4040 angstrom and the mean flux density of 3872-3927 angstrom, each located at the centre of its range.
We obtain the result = 0.13 mag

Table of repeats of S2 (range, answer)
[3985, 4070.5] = 3.75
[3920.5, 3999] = 3.39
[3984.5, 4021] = 3.8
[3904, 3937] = 3.56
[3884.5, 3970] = 3.4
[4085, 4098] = 3.39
